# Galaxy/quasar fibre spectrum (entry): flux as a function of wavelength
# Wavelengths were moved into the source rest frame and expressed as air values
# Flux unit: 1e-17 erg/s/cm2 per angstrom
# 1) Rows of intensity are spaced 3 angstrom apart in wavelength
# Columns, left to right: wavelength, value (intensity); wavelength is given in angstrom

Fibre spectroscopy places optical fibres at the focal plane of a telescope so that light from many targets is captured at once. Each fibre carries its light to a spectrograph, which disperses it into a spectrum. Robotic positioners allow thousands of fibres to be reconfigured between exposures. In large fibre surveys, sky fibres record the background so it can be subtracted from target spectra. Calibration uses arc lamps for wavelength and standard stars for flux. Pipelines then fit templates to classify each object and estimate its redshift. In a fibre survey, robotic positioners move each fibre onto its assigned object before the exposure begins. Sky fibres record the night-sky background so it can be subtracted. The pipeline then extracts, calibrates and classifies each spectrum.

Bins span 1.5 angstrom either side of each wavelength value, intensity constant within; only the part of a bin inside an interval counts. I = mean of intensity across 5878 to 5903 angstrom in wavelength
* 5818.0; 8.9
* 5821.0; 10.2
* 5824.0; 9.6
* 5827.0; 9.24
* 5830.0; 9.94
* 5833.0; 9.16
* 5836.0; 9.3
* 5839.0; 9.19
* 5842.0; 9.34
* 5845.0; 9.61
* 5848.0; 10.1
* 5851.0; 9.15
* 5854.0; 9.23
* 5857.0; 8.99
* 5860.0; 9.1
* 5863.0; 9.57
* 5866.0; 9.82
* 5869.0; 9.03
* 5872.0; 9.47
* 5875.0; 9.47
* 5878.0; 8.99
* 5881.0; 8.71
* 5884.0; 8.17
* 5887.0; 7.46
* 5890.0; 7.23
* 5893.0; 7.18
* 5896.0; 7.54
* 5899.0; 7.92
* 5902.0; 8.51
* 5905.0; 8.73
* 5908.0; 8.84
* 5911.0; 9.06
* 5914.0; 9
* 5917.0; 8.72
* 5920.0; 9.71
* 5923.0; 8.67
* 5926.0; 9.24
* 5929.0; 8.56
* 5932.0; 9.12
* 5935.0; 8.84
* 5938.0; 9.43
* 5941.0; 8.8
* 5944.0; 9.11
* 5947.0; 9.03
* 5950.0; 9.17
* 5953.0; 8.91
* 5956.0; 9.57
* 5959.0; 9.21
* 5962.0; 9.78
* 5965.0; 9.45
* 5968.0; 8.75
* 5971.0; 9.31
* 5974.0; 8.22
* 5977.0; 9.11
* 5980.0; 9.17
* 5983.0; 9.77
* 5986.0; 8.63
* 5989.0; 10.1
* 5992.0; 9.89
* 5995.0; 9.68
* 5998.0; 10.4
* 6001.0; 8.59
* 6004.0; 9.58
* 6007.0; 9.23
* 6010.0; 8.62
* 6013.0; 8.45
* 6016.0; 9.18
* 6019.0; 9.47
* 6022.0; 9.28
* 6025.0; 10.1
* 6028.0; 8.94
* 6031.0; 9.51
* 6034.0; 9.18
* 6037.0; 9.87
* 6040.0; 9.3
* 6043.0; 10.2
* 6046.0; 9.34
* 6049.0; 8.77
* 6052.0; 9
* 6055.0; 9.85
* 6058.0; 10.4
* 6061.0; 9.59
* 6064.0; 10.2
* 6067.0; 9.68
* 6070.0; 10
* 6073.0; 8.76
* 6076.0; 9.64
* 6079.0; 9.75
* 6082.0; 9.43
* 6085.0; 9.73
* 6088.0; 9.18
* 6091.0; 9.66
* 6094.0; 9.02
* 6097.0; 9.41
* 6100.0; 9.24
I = 7.9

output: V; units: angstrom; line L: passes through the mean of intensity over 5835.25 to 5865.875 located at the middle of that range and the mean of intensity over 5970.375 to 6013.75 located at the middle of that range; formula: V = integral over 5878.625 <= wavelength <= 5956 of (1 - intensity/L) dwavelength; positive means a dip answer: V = 5.60 angstrom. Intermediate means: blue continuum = 9.38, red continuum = 9.26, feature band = 8.65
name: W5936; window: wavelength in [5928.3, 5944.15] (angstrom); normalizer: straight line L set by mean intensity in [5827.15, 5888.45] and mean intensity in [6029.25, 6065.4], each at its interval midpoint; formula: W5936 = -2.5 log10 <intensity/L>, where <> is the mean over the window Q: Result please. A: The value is 0.04 mag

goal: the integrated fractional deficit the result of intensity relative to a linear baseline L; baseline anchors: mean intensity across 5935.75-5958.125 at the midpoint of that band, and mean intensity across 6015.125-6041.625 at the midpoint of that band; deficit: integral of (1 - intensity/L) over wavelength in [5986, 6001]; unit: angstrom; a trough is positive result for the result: -0.7 angstrom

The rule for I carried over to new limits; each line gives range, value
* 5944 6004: 9.3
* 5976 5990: 9.34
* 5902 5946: 8.97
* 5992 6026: 9.34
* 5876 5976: 8.76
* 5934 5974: 9.15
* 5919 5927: 9.17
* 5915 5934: 9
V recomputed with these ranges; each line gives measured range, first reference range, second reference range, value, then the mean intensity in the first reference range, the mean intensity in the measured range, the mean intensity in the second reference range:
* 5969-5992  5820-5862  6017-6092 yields 0.7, 9.43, 9.22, 9.55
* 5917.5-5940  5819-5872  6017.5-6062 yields 1.0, 9.44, 9.06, 9.52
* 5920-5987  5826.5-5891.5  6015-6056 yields 1.3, 9.1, 9.1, 9.43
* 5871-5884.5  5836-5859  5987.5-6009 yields 0.6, 9.36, 9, 9.61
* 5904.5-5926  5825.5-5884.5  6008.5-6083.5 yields 0.8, 9.3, 8.99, 9.46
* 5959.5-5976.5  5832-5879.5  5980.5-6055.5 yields 0.5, 9.35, 9.11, 9.39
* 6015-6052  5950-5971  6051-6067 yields 1.0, 9.27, 9.41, 9.82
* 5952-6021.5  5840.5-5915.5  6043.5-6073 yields 0.2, 8.81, 9.27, 9.62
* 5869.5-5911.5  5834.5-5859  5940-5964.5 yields 4.2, 9.36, 8.38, 9.22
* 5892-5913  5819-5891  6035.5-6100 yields 2.2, 9.18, 8.3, 9.55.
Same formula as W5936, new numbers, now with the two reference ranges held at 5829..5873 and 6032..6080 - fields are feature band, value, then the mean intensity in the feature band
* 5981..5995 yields -0.01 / 9.59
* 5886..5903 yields 0.23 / 7.62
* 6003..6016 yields 0.07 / 8.97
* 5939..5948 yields 0.06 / 9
